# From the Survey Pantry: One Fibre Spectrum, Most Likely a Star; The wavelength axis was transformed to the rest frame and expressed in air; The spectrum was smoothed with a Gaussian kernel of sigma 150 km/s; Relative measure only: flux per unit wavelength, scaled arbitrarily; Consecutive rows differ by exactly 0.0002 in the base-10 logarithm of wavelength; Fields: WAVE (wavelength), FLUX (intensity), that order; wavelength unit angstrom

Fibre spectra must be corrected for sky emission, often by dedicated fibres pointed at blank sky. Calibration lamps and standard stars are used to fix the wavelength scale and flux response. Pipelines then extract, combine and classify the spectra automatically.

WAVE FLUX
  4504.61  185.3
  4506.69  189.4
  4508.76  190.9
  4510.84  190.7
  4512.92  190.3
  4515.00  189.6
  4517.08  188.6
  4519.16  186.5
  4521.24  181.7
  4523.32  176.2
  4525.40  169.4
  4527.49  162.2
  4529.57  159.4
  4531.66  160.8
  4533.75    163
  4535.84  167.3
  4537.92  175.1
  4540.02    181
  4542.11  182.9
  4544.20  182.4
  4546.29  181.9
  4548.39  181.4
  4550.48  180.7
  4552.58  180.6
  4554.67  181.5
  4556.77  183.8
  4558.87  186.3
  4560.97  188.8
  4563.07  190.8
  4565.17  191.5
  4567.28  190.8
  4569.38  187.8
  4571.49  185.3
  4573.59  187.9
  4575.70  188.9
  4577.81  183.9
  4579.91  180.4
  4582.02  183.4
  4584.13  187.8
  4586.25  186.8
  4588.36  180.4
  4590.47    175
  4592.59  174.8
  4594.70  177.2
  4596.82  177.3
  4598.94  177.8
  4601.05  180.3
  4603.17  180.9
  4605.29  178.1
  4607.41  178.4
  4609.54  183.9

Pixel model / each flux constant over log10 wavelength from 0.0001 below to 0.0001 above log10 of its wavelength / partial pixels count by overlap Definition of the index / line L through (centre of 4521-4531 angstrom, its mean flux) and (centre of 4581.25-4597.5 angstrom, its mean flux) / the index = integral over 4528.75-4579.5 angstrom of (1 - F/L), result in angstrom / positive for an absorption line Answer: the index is -2.1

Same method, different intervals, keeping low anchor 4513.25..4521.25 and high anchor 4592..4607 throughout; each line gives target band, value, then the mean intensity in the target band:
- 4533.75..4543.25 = 0.51 angstrom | 175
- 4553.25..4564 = -0.18 angstrom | 186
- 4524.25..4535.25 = 1.35 angstrom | 163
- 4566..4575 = -0.32 angstrom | 188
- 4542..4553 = 0.15 angstrom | 182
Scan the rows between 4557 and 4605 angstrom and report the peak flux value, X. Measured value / 191.5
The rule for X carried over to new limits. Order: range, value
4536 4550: 182.9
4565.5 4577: 190.8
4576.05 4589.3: 187.8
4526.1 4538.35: 175.1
